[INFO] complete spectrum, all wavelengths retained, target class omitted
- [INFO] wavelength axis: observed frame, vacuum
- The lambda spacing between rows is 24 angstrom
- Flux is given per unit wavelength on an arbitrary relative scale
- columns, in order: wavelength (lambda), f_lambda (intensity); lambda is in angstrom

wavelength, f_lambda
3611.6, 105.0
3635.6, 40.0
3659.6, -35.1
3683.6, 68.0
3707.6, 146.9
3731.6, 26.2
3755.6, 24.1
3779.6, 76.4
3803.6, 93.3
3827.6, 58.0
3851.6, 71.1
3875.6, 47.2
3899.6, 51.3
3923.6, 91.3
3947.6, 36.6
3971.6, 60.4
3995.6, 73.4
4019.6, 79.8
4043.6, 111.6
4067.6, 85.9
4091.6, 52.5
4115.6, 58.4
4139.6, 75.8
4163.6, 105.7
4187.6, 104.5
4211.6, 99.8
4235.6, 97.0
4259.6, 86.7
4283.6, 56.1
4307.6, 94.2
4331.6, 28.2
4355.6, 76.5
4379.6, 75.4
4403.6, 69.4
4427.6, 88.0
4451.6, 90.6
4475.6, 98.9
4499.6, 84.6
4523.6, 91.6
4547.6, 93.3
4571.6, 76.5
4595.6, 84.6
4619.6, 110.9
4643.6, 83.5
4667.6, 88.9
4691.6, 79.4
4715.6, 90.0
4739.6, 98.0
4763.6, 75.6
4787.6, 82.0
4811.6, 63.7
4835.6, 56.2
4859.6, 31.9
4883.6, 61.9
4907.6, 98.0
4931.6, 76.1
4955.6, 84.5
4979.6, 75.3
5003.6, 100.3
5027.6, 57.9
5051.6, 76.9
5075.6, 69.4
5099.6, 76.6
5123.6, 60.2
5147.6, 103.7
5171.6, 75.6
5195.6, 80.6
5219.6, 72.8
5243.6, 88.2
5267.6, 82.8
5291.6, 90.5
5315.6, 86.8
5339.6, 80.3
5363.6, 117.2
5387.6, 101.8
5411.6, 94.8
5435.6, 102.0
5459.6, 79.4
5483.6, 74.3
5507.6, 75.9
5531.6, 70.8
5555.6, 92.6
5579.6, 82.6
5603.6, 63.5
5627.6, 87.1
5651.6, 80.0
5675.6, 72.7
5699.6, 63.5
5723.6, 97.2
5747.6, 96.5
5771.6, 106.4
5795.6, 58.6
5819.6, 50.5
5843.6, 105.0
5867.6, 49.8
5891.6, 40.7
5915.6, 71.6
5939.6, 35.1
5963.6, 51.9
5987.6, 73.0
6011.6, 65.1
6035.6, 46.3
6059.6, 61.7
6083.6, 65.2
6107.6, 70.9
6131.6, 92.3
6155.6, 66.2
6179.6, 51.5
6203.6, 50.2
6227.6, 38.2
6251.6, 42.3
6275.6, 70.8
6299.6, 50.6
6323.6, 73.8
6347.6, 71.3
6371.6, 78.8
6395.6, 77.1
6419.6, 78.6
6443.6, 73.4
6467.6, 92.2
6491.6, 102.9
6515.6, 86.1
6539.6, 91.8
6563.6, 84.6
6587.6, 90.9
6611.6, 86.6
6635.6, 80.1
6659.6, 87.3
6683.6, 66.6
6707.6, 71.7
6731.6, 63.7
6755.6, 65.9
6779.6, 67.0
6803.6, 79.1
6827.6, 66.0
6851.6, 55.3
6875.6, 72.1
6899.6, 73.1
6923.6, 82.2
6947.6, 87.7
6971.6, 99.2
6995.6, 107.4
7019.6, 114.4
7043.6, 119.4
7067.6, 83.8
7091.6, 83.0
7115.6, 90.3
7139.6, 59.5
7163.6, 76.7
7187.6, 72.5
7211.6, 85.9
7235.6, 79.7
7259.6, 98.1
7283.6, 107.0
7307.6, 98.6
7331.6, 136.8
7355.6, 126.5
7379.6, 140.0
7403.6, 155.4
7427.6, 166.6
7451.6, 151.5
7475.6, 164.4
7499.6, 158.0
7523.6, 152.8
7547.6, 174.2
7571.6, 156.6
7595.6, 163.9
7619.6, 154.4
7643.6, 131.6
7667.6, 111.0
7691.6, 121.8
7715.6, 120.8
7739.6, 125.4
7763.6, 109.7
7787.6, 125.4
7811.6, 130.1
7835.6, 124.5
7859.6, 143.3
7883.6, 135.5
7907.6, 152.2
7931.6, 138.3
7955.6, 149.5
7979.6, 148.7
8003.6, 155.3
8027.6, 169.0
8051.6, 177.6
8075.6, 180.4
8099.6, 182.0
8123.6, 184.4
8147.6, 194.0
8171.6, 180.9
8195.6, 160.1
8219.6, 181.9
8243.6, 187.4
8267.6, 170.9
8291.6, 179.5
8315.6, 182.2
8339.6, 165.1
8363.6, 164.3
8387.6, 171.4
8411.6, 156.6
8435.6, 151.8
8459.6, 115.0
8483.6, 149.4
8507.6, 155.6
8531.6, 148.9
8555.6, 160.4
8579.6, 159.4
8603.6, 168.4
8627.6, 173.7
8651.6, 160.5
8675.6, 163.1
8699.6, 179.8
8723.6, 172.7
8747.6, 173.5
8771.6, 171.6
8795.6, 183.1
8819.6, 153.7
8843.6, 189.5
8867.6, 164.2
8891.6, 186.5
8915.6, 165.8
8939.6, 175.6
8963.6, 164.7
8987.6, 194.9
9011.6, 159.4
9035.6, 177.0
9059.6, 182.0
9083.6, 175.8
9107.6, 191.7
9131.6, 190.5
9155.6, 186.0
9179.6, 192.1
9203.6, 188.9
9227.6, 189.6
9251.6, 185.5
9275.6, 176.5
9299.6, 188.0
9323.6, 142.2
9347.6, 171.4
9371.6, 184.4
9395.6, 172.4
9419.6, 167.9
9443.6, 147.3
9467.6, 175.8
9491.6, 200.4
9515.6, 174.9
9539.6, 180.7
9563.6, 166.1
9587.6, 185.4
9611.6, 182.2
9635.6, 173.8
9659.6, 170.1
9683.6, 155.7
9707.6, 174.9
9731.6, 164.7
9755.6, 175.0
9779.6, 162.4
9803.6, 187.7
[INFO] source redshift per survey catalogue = 0.00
